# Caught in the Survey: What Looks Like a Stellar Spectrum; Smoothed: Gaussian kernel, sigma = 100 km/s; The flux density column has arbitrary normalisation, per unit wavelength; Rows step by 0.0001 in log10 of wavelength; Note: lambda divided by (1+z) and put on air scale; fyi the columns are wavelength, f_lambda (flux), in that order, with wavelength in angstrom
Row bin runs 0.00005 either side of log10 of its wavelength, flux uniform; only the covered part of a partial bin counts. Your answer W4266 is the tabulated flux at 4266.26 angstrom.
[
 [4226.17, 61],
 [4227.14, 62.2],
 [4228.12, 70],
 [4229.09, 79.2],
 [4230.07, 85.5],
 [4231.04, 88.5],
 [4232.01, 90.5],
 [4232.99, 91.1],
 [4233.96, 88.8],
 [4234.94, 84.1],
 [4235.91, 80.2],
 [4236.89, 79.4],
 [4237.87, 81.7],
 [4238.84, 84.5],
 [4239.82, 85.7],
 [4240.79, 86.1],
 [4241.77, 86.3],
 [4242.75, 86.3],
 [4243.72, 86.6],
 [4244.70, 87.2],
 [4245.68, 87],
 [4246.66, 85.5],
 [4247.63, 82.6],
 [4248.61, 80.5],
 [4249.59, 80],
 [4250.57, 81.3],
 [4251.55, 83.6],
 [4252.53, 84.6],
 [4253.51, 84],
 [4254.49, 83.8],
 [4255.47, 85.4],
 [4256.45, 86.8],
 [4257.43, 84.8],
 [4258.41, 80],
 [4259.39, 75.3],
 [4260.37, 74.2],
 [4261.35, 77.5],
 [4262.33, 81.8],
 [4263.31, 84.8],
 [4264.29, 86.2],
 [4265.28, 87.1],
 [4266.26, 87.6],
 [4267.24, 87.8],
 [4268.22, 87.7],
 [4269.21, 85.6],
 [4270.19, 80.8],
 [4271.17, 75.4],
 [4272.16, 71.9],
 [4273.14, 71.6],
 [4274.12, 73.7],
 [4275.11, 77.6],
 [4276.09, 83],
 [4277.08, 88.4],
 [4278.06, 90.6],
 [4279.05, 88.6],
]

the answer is 87.6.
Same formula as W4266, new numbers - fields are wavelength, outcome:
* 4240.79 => 86.1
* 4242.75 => 86.3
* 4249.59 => 80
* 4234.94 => 84.1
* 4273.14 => 71.6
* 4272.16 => 71.9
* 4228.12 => 70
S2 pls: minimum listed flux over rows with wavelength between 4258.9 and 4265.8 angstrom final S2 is 74.2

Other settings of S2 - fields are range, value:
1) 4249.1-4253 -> 80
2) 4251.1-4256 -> 83.6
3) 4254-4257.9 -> 83.8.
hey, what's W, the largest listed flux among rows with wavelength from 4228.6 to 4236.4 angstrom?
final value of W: 91.1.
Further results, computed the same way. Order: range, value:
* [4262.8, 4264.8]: 86.2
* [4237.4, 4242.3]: 86.3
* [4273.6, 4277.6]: 88.4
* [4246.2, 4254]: 85.5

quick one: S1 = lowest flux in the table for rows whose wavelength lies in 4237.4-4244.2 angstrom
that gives 81.7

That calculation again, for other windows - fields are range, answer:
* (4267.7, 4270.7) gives 80.8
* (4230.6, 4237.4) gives 79.4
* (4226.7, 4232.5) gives 62.2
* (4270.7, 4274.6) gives 71.6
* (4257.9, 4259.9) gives 75.3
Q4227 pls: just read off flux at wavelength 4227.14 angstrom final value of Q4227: 62.2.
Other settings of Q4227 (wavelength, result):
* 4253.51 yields 84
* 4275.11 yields 77.6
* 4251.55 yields 83.6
